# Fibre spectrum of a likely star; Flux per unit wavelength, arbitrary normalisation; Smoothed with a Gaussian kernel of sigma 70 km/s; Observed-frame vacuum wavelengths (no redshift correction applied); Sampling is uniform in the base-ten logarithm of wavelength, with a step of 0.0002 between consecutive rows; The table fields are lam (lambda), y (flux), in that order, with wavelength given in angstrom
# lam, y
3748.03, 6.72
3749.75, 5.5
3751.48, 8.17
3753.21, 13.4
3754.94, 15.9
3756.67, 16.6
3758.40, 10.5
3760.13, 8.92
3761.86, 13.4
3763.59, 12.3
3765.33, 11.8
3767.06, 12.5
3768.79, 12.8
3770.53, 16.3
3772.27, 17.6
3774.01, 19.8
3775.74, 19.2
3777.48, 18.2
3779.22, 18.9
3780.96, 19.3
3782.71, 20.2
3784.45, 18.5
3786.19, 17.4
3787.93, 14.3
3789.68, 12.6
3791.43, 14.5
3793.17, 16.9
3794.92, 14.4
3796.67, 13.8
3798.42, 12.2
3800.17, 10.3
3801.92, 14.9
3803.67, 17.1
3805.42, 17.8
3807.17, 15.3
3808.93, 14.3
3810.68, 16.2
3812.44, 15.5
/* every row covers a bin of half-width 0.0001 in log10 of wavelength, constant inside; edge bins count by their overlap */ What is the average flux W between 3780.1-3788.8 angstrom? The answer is 17.9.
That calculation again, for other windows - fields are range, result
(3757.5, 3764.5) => 11.3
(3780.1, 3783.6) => 19.7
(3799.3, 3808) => 15.1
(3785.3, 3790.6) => 14.8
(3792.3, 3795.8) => 15.6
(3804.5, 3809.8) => 15.8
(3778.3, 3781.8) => 19.1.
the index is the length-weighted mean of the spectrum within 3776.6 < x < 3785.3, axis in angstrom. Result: 19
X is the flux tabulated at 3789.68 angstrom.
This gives 12.6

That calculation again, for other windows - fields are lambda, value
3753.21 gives 13.4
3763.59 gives 12.3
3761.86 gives 13.4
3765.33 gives 11.8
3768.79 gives 12.8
